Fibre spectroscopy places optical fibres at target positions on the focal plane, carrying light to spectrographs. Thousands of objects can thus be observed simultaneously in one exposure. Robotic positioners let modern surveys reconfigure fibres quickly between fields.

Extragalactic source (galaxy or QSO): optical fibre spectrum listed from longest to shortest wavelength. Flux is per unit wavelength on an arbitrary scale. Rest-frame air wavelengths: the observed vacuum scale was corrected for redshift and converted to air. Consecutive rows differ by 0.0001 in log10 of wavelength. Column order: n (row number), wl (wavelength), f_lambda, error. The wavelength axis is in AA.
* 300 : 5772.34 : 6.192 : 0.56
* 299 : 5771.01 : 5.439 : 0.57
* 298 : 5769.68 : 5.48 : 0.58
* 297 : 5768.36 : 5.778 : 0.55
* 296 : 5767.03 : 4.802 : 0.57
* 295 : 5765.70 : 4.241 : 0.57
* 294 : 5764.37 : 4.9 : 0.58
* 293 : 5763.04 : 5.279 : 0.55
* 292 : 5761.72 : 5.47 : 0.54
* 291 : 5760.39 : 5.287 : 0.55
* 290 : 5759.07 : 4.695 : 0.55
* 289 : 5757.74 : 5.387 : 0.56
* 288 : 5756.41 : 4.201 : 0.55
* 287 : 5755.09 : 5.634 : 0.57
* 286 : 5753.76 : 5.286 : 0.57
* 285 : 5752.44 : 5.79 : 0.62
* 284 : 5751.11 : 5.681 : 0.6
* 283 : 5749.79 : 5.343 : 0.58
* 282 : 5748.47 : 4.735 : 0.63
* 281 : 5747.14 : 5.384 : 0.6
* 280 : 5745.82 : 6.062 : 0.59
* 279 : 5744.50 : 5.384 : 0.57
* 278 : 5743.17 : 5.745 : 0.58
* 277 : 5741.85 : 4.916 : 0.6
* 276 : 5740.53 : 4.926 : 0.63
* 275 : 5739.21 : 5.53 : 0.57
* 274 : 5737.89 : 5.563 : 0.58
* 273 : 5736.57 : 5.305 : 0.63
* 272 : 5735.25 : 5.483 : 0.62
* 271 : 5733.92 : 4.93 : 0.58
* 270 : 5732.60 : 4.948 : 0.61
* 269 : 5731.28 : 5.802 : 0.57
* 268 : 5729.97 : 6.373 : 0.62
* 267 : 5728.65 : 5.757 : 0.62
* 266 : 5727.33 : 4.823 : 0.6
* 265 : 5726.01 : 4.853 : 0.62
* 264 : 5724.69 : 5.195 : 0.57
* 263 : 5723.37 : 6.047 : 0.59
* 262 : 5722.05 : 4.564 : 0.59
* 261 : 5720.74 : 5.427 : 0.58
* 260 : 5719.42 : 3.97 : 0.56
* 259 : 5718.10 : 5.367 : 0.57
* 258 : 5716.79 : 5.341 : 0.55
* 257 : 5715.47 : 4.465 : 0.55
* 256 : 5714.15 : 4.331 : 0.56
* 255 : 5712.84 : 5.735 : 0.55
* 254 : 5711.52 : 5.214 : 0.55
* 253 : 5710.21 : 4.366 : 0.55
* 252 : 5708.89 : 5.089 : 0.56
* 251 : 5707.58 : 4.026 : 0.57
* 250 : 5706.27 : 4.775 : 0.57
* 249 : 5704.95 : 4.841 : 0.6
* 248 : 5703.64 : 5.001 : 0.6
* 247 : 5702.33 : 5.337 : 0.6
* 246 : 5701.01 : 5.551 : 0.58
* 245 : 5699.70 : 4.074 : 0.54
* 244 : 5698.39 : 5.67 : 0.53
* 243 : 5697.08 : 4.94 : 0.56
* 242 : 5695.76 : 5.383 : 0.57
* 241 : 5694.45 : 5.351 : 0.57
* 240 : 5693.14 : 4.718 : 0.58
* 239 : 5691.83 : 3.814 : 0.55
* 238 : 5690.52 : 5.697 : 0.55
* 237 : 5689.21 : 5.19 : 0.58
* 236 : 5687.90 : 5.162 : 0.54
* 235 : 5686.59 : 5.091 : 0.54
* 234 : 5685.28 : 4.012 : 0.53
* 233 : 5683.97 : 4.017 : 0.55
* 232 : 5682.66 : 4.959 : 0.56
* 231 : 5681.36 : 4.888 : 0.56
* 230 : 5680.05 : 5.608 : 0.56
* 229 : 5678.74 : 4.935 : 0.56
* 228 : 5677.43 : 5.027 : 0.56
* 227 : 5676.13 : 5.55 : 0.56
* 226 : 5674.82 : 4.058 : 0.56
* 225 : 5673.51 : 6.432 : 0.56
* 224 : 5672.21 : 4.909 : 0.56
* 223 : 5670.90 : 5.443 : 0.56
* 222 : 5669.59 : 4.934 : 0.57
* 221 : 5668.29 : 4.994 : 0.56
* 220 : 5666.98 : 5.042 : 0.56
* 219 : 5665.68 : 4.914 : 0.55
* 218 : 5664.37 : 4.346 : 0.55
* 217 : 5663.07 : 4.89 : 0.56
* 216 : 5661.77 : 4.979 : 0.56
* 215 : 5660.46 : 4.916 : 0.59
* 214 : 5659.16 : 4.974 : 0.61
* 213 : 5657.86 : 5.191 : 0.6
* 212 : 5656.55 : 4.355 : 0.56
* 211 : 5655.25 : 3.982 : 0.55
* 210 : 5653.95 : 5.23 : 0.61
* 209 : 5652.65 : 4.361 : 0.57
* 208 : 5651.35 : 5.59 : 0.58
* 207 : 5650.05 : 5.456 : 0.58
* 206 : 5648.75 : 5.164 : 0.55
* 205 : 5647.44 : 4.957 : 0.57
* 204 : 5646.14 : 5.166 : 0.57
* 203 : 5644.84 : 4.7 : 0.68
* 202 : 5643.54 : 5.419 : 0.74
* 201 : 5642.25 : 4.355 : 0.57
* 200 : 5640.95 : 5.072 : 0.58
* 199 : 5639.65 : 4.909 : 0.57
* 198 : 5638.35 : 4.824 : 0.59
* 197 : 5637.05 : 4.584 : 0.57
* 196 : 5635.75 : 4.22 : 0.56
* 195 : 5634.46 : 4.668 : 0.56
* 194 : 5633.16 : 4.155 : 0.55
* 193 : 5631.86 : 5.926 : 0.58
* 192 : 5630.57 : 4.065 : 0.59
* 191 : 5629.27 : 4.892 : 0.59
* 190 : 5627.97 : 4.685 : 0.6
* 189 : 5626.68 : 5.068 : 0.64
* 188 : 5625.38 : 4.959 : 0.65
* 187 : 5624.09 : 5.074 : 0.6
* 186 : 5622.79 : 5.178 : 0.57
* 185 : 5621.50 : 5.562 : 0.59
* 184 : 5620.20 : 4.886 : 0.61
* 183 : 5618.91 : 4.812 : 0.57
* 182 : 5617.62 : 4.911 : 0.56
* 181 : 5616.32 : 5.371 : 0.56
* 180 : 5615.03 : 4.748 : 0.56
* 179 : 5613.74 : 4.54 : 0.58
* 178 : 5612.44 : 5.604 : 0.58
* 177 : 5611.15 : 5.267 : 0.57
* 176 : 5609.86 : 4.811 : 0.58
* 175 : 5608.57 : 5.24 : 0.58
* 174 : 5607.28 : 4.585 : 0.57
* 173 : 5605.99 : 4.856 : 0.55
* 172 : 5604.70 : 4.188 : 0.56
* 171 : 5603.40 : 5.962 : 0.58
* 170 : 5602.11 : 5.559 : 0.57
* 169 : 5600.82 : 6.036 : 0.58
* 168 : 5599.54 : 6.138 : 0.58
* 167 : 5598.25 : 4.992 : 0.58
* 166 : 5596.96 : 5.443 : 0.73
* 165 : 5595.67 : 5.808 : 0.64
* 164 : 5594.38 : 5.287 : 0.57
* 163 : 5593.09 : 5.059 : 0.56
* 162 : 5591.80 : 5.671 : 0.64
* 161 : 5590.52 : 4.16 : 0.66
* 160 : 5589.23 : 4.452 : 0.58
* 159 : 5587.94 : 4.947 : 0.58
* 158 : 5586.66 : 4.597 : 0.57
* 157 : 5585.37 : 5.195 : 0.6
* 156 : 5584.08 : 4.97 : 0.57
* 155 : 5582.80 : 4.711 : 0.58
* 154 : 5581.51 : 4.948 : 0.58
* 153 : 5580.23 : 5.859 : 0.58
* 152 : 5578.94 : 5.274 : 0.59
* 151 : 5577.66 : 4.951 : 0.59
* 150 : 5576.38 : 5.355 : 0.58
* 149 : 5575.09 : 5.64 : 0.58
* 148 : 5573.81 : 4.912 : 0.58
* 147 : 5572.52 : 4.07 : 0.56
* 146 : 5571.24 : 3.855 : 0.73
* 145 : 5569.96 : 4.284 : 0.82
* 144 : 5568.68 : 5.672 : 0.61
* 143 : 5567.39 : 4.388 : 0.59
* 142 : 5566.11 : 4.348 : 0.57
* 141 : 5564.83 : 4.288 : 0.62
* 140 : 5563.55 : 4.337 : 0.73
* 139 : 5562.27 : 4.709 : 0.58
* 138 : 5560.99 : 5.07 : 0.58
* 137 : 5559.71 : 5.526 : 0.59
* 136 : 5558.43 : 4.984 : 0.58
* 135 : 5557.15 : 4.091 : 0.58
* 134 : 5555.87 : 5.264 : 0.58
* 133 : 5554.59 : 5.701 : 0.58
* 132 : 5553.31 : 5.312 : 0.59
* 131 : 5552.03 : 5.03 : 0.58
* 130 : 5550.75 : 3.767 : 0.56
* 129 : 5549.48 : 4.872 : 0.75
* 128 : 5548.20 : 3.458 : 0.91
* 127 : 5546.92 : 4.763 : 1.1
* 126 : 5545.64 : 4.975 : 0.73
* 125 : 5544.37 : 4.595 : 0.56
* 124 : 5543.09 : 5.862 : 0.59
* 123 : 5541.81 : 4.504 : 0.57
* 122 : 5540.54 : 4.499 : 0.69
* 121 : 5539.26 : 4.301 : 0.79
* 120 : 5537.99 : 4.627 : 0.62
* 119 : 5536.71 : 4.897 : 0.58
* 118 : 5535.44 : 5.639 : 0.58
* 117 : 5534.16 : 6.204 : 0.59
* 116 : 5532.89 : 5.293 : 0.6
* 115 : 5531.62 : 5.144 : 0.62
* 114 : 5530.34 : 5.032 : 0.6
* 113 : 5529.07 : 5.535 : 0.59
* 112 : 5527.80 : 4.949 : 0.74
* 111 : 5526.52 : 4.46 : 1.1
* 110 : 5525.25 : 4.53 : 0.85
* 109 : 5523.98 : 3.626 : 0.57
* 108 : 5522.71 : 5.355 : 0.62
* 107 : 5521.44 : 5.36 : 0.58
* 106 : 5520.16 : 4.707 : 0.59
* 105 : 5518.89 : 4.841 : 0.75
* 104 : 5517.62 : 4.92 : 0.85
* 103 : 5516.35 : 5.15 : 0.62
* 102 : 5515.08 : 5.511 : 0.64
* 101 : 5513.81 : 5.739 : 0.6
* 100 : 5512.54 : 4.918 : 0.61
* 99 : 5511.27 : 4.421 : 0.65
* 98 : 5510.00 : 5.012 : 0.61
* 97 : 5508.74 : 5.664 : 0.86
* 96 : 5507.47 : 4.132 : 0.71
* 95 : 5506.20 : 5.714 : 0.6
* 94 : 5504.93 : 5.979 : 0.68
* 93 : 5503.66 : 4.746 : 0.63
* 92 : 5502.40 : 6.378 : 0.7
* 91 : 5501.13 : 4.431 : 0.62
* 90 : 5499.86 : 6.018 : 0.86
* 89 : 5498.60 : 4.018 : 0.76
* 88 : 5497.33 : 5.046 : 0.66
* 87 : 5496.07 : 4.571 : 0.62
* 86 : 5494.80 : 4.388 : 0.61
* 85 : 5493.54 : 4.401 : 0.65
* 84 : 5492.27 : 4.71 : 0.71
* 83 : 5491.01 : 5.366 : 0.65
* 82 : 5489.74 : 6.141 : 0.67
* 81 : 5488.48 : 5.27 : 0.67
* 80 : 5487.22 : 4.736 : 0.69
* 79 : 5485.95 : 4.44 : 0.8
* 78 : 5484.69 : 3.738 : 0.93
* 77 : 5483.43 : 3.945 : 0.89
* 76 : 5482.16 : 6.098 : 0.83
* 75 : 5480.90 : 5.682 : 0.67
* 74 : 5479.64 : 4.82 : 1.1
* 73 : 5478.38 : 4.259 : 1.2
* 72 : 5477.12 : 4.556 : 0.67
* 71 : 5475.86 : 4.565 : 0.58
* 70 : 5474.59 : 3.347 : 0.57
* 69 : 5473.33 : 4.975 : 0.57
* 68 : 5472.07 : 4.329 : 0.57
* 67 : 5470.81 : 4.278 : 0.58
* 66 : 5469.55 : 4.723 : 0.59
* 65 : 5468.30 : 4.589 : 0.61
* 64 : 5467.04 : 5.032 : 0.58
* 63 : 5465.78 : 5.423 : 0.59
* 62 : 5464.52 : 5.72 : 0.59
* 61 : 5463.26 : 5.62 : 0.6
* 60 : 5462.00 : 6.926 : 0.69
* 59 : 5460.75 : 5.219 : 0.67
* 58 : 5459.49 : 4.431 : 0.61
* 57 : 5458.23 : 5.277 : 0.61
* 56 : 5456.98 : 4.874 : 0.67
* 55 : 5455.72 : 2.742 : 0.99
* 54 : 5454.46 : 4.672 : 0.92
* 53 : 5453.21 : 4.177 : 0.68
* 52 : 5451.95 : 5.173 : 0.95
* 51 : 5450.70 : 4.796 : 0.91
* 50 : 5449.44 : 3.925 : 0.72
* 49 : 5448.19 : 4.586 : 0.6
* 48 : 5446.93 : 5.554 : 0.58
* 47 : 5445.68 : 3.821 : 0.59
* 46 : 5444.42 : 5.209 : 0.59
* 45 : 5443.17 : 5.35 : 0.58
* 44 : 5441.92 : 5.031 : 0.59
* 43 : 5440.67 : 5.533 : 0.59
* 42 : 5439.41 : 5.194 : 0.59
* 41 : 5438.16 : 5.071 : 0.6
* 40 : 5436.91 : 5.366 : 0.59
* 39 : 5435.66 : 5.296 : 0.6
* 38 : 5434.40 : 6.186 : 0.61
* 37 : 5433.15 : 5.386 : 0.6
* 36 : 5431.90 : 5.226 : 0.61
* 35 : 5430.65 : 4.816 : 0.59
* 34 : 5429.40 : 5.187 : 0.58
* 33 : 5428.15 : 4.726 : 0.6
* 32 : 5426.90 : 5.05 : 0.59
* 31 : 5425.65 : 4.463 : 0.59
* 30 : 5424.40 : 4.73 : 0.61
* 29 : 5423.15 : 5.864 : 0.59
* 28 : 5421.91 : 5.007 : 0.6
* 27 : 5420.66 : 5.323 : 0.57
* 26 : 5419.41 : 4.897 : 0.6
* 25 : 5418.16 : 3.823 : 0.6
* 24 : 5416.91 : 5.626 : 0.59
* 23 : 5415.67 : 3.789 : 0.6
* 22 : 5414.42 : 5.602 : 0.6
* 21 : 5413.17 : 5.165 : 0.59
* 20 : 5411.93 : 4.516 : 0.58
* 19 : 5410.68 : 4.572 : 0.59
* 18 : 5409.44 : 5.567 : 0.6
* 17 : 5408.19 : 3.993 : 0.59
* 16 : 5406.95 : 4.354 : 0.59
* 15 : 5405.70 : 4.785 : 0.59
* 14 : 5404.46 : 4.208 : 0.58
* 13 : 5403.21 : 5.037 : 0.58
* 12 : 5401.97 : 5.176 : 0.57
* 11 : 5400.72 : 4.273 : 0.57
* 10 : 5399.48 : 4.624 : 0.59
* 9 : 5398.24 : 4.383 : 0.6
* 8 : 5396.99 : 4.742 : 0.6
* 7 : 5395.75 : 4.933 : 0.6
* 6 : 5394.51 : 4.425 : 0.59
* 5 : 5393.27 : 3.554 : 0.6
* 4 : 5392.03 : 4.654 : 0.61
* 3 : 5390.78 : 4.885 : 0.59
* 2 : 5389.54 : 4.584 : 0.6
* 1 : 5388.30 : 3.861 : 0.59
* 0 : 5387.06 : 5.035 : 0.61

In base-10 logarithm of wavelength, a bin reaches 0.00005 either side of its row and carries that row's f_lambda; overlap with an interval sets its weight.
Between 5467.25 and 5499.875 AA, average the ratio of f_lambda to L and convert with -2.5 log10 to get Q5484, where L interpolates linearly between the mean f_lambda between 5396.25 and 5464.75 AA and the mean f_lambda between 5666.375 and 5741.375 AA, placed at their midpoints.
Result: 0.05 mag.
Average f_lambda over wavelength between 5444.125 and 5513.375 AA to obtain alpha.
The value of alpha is 4.87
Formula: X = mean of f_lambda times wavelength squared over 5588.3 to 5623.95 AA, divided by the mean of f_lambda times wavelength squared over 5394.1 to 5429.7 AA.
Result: 1.2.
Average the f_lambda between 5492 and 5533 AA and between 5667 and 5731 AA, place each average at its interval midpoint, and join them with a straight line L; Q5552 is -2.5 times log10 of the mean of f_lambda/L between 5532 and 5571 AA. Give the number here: 0.04 mag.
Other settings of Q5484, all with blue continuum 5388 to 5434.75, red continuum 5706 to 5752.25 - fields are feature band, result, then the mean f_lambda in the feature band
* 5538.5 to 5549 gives 0.08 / 4.62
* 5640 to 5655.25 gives 0.02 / 5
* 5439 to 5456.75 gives 0.03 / 4.69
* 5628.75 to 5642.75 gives 0.08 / 4.7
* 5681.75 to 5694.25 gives 0.08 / 4.77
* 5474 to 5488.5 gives 0.06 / 4.6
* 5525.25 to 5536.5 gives -0.06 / 5.23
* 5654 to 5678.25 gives 0.04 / 4.95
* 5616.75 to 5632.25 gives 0.02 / 4.99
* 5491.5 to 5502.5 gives 0.02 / 4.82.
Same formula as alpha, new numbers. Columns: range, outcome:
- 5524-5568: 4.84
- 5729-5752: 5.43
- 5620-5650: 4.9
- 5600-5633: 5.06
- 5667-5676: 5.14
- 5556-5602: 4.98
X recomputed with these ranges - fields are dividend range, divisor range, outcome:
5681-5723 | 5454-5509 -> 1.08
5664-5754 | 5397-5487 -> 1.16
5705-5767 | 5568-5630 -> 1.07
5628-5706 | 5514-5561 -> 1.05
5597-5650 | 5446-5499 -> 1.11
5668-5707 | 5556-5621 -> 1.04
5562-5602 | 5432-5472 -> 1.05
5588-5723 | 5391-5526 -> 1.09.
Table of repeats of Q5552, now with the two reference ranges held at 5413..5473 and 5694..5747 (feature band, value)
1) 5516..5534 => 0.02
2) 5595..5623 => -0.02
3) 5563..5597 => 0.04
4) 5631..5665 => 0.06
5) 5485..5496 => 0.03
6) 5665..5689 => 0.03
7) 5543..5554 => 0.08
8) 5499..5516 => -0.05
